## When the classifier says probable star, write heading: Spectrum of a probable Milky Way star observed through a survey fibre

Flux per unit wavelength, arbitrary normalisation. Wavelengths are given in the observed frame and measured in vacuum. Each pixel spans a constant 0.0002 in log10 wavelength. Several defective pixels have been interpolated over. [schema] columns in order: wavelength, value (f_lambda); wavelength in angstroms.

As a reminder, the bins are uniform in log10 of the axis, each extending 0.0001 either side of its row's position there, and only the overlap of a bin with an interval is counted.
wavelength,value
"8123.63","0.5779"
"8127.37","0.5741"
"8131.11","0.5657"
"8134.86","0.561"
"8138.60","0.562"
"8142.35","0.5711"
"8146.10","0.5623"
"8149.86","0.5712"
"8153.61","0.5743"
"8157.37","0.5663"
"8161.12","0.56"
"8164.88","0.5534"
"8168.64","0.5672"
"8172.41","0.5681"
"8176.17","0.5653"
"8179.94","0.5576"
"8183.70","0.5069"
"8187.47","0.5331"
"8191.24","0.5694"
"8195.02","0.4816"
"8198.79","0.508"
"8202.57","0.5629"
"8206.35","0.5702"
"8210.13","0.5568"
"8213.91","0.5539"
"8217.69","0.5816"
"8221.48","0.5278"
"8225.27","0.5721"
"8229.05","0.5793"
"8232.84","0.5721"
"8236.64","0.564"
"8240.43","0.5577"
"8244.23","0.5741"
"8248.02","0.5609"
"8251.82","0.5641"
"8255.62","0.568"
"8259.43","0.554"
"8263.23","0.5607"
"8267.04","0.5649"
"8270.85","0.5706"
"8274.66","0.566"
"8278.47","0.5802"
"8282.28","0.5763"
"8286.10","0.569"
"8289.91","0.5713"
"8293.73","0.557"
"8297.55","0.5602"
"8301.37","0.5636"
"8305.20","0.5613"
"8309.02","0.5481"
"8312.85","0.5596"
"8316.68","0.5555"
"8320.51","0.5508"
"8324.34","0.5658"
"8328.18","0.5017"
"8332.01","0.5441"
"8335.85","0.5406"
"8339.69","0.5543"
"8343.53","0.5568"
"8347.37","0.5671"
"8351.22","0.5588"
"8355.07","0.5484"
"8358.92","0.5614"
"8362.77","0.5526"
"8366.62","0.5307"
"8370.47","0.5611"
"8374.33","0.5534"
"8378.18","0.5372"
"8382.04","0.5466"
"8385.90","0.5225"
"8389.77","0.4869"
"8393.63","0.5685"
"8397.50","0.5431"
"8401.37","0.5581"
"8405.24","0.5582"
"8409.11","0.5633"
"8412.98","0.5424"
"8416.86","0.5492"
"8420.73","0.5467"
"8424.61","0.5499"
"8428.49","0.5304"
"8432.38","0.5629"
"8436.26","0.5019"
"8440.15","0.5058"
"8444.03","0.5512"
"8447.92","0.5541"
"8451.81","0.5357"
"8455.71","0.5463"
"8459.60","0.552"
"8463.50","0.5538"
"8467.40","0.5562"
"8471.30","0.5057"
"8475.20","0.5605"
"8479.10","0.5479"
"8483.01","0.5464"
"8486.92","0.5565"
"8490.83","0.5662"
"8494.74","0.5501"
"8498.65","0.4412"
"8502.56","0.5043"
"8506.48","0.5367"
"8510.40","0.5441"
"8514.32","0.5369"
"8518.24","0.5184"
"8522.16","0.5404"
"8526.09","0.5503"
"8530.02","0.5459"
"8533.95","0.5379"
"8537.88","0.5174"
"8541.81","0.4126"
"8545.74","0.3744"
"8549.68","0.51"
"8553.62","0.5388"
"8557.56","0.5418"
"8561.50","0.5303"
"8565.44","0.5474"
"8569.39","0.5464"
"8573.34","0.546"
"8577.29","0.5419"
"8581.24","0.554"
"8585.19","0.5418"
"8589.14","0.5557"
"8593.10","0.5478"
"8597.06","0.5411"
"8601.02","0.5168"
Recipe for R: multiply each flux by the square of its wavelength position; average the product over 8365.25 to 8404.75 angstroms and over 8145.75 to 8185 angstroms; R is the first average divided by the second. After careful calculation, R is 1.0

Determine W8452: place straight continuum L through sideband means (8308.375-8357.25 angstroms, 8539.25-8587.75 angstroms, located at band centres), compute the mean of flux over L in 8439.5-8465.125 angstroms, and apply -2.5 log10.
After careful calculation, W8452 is -0.024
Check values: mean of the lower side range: 0.55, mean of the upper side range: 0.516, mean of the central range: 0.544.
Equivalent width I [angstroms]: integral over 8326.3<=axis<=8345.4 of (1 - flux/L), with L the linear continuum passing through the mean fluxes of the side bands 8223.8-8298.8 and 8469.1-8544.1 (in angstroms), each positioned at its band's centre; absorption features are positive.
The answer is 0.5 angstroms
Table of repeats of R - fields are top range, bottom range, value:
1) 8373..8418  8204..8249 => 1.00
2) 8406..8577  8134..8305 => 1.01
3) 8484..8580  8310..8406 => 1.00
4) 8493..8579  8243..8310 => 0.98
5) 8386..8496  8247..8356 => 1.01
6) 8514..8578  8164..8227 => 1.03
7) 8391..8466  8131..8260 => 1.03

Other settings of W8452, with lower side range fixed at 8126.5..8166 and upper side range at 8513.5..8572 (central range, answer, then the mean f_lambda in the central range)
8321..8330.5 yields 0.01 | 0.537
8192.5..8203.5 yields 0.09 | 0.516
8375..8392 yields 0.02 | 0.526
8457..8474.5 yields -0.04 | 0.543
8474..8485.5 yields -0.05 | 0.551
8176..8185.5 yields 0.04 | 0.54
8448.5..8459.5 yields -0.03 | 0.544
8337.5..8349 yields -0.04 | 0.559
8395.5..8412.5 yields -0.04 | 0.555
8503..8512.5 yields -0.03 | 0.534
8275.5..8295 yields -0.04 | 0.571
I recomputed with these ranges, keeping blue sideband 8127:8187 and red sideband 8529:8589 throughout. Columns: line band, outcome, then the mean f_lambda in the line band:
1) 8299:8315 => -0.37 angstroms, 0.558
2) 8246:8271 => -0.57 angstroms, 0.563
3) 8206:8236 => -0.53 angstroms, 0.564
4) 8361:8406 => -0.43 angstroms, 0.543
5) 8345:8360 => -0.49 angstroms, 0.558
